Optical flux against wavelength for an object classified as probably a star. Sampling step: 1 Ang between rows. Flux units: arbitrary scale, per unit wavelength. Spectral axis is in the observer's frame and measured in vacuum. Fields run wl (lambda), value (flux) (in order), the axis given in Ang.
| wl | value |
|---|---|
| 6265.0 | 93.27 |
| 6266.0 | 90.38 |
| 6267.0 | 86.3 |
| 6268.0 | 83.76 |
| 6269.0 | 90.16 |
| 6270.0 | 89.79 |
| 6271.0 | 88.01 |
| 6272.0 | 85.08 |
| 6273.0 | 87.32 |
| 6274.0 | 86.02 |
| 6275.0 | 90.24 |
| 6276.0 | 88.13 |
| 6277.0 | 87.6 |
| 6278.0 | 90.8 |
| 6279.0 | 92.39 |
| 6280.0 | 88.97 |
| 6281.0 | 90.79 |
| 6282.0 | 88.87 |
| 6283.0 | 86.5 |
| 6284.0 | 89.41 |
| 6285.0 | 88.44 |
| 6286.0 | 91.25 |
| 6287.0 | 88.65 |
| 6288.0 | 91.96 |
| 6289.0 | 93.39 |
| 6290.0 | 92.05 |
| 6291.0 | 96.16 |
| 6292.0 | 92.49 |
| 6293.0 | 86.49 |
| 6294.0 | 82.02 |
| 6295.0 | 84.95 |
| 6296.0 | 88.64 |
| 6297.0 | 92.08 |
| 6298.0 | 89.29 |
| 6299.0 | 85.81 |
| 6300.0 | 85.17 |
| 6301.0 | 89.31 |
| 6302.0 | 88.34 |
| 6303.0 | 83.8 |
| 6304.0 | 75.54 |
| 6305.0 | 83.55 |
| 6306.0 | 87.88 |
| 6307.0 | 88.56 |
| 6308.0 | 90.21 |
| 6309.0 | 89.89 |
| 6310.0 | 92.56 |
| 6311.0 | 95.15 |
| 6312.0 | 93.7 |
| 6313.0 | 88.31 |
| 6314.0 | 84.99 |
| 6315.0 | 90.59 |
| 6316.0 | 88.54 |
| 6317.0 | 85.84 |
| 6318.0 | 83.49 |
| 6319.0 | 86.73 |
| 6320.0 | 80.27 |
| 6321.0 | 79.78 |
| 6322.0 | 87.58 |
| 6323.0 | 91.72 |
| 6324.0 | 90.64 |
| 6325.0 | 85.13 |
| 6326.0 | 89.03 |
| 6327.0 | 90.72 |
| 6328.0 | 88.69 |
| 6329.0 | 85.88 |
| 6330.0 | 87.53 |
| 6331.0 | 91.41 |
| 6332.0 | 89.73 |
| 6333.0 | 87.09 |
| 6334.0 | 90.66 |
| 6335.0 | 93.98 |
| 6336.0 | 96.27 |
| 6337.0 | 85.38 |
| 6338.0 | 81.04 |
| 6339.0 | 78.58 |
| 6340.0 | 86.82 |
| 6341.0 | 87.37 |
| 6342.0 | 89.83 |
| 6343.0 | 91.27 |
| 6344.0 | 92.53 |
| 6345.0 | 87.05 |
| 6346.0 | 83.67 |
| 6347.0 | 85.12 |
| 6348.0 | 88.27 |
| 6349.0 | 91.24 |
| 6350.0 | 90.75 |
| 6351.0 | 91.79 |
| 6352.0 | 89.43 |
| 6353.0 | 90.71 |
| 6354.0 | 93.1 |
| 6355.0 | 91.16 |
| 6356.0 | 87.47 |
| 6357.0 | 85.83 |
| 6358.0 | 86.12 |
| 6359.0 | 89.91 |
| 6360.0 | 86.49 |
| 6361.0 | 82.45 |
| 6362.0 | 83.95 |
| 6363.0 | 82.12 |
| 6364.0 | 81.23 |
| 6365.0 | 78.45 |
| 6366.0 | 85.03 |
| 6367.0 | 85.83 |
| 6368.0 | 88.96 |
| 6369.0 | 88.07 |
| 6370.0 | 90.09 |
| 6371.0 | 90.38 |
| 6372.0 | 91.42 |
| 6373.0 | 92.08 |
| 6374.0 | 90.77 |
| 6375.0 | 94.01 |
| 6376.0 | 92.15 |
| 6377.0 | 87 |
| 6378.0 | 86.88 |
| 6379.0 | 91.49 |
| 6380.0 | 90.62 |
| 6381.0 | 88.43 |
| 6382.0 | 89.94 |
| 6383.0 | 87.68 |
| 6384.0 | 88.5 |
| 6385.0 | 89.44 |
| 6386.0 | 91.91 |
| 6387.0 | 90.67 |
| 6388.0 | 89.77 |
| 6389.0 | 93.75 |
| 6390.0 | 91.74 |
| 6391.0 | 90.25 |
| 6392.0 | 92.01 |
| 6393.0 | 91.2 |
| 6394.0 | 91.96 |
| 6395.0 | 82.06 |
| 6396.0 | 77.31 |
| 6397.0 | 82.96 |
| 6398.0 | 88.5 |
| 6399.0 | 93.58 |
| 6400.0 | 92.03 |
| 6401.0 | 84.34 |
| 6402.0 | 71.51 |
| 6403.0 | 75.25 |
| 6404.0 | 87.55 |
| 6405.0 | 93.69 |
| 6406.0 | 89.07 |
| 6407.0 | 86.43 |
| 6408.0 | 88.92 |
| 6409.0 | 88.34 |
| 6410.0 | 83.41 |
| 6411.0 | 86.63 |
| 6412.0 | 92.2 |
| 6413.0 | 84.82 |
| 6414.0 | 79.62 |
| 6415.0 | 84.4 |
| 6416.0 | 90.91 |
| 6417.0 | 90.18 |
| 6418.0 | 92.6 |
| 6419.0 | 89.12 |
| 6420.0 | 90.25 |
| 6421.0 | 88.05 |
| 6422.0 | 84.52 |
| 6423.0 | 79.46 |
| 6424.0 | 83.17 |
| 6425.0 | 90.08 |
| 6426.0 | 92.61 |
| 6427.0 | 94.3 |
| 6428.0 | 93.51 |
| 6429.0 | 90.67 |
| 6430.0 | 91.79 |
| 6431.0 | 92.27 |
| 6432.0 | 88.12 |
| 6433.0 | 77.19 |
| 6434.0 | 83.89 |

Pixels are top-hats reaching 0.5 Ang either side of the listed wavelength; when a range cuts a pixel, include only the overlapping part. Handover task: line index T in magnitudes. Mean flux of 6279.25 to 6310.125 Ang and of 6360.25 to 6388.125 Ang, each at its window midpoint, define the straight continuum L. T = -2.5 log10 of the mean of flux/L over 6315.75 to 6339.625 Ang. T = 0.01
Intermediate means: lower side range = 88.5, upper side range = 88.2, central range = 87.3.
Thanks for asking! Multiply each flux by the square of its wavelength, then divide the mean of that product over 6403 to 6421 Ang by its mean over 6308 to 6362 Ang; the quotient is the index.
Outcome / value 1.02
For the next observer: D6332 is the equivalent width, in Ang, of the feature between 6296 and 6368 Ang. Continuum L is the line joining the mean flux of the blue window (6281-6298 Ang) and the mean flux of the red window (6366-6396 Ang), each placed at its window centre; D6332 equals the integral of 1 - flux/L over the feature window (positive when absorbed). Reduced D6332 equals 1.7 Ang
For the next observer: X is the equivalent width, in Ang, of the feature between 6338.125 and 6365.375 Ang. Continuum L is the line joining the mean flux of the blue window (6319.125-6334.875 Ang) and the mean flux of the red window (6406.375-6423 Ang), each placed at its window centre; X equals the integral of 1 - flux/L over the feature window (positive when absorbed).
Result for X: 0.2 Ang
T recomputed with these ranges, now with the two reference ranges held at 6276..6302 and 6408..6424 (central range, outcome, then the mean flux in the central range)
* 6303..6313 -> 0.008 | 88.3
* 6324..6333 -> 0.000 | 88.6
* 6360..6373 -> 0.024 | 85.9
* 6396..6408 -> 0.019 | 85.7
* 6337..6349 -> 0.020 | 86.7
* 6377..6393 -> -0.032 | 90.1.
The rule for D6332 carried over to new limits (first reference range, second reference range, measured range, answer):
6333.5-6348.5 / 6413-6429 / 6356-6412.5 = 0.2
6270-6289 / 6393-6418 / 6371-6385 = -0.5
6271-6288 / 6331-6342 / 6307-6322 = 0.1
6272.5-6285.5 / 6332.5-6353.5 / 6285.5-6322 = 0.3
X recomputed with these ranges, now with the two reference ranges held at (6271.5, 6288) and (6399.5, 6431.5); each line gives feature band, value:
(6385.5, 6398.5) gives -0.15 Ang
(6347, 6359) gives -0.18 Ang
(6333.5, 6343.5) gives 0.02 Ang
